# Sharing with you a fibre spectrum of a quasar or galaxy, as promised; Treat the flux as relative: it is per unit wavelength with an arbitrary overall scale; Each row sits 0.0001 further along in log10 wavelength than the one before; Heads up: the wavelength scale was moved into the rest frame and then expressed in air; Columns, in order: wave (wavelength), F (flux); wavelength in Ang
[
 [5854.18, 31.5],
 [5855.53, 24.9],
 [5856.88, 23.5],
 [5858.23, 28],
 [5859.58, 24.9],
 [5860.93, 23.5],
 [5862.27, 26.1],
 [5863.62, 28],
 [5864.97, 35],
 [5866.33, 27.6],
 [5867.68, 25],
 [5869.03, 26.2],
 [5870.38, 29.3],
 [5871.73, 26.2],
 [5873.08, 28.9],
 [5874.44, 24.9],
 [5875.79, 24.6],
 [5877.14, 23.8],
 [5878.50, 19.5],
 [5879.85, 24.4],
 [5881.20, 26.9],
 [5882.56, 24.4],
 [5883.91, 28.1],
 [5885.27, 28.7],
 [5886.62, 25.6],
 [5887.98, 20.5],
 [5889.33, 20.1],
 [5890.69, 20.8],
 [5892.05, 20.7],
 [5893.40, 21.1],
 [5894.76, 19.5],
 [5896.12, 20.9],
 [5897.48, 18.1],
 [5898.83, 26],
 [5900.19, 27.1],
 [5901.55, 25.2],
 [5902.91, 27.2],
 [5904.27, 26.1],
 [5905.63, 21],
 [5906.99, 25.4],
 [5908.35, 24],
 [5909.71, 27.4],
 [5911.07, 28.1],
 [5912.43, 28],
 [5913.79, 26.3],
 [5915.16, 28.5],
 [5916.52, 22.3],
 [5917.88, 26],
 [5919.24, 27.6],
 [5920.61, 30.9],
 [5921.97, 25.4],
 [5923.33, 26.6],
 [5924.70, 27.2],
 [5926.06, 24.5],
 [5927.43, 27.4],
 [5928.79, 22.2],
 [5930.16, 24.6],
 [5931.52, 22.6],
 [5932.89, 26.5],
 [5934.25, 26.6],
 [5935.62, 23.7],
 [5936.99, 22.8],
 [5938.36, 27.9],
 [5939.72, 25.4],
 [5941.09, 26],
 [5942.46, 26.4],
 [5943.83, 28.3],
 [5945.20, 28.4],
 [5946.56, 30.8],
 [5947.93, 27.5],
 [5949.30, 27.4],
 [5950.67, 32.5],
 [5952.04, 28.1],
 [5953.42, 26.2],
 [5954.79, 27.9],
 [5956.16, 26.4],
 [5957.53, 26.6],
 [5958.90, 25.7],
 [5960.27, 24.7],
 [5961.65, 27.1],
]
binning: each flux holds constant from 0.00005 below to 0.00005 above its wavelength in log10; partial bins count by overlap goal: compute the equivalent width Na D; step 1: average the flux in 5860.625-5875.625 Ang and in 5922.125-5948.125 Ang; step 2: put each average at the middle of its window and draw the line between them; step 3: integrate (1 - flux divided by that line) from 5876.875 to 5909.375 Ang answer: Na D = 4.0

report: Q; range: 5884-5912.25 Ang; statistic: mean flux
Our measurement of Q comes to 23.8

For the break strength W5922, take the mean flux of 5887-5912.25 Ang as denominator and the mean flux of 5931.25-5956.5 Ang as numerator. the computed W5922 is 1.15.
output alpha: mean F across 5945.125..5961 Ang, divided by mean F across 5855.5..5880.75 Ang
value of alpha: 1.06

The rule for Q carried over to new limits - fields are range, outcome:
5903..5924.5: 26.3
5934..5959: 27.1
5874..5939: 24.7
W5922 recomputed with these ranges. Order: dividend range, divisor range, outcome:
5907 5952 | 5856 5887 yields 1.01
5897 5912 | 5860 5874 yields 0.92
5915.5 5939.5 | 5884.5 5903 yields 1.12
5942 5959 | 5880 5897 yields 1.21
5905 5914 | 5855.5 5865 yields 0.98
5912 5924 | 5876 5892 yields 1.13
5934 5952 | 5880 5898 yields 1.20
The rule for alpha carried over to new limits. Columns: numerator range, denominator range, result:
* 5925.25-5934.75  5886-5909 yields 1.09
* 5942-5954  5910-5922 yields 1.05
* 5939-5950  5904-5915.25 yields 1.06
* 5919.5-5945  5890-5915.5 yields 1.07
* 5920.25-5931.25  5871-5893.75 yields 1.07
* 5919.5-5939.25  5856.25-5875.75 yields 0.96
